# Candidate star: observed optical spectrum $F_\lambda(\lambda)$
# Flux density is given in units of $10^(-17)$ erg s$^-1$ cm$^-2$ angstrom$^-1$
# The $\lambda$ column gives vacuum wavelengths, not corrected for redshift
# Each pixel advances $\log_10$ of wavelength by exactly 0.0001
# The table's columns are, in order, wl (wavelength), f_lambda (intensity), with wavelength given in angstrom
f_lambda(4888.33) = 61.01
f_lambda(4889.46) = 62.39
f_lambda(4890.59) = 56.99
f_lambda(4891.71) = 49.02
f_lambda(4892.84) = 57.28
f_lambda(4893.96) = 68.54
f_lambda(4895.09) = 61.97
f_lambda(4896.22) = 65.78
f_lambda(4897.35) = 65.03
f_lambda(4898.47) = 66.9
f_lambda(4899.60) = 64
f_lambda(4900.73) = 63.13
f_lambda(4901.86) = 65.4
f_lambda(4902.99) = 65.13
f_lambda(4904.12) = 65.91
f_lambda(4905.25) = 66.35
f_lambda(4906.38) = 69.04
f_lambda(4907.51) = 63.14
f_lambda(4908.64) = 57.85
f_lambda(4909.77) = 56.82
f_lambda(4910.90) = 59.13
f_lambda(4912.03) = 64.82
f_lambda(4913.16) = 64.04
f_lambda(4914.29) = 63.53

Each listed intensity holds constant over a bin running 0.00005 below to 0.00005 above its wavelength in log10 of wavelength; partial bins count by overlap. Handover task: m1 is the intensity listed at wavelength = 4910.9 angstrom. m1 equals 59.13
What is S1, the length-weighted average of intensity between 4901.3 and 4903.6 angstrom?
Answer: 65.2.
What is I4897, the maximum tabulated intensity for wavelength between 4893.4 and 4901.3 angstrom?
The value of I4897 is 68.54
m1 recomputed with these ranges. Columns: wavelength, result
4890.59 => 56.99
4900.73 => 63.13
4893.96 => 68.54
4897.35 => 65.03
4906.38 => 69.04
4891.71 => 49.02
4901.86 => 65.4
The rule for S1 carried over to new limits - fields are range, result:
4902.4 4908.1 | 65.8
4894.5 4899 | 64.9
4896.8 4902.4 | 64.9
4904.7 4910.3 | 62.7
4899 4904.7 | 64.6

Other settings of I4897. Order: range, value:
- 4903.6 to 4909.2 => 69.04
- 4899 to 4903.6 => 65.4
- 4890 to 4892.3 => 56.99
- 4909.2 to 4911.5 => 59.13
